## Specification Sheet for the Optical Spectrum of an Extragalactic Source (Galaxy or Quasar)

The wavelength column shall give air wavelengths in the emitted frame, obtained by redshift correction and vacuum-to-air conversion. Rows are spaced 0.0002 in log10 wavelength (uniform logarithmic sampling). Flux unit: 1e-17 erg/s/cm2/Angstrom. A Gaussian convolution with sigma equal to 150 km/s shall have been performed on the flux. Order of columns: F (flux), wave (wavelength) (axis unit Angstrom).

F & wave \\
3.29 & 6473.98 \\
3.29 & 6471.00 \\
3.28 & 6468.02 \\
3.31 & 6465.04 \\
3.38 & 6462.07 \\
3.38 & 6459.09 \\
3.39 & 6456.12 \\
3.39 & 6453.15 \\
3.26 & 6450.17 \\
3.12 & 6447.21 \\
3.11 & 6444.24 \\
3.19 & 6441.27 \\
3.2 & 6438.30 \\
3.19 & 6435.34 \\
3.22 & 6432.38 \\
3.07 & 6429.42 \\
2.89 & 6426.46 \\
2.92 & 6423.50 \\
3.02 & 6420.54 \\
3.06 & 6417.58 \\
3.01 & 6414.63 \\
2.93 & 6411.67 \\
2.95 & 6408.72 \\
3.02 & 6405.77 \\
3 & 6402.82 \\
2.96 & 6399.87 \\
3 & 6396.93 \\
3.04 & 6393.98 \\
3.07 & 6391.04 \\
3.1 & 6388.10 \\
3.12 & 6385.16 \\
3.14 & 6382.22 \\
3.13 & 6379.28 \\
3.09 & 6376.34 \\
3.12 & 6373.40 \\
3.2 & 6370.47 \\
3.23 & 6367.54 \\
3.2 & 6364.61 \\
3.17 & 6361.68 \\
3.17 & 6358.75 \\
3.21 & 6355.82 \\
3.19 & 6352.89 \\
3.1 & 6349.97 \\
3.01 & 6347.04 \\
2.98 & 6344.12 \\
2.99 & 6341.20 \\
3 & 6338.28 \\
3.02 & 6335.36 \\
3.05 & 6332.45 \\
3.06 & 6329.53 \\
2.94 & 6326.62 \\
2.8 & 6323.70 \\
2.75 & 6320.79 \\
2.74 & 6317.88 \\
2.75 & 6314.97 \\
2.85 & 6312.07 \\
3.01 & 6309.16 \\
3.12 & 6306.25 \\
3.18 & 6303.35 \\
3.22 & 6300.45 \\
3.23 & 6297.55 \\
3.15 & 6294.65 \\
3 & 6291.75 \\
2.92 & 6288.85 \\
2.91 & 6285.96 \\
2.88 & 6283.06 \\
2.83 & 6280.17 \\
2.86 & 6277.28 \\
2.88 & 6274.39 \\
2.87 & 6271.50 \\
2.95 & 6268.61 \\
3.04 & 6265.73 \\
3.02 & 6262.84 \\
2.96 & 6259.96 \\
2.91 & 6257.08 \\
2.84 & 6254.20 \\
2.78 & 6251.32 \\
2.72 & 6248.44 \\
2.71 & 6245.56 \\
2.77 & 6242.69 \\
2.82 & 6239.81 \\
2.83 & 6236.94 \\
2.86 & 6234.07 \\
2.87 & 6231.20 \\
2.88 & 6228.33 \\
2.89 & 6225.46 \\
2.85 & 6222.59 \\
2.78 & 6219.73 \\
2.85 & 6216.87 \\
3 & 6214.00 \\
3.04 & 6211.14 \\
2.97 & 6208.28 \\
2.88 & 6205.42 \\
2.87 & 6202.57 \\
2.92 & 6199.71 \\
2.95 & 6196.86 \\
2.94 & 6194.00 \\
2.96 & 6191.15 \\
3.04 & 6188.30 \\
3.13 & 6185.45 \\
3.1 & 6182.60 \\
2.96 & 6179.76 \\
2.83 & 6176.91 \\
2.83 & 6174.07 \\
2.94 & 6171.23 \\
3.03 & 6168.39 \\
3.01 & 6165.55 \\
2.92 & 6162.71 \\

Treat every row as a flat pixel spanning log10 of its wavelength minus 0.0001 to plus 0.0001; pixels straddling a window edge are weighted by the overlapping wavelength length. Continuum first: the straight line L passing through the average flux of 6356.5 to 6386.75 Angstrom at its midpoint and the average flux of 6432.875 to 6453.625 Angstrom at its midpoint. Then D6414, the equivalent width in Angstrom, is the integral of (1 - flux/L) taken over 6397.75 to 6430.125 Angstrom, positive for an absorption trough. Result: 2.0 Angstrom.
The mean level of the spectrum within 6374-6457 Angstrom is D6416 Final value 3.09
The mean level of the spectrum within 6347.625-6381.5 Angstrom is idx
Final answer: 3.16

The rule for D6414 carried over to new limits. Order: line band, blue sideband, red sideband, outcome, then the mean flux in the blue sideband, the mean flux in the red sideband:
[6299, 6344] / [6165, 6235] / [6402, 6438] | 0.32 Angstrom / 2.93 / 3.03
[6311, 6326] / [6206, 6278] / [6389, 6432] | 0.76 Angstrom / 2.88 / 3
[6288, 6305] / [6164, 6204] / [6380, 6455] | -0.58 Angstrom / 2.97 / 3.08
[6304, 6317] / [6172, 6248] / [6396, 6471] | 0.29 Angstrom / 2.9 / 3.13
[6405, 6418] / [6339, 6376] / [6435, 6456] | 0.81 Angstrom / 3.13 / 3.22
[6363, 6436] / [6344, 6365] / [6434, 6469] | 2.95 Angstrom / 3.13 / 3.27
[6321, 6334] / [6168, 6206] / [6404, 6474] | 0.53 Angstrom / 2.96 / 3.16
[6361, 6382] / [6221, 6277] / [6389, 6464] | -0.87 Angstrom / 2.87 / 3.11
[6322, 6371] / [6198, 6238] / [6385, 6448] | -1.27 Angstrom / 2.89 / 3.05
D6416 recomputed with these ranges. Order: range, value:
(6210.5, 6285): 2.87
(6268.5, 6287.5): 2.88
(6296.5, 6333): 2.97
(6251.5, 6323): 2.95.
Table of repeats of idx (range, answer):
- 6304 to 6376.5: 3.03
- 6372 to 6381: 3.11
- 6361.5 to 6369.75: 3.21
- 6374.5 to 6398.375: 3.09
